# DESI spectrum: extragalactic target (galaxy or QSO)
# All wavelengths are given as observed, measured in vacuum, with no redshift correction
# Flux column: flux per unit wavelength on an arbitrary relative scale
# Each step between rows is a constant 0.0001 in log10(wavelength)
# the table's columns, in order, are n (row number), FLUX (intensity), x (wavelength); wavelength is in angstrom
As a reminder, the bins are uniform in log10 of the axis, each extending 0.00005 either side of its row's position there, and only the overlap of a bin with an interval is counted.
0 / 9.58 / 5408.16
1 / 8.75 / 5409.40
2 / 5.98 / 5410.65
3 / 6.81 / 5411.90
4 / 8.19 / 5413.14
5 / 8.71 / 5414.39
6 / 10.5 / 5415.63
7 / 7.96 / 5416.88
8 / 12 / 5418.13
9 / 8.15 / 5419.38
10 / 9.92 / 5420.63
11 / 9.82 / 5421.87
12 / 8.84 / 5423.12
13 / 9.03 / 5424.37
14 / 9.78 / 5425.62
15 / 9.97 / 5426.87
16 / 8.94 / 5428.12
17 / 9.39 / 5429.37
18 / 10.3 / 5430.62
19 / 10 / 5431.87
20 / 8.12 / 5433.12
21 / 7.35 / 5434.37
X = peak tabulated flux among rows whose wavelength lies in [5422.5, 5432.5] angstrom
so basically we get 10.3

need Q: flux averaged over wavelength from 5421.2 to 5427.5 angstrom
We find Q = 9.5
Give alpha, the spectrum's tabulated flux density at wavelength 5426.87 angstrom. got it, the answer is 9.97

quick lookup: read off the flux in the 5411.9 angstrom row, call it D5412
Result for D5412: 6.81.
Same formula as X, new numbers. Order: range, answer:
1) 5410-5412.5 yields 6.81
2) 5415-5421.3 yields 12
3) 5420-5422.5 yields 9.92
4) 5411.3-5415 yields 8.71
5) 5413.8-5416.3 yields 10.5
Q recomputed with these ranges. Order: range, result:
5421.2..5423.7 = 9.38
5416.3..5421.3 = 9.53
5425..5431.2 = 9.67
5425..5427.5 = 9.87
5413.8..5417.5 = 9.07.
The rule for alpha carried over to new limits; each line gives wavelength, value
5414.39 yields 8.71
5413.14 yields 8.19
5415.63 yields 10.5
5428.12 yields 8.94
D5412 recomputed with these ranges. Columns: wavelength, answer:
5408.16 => 9.58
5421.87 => 9.82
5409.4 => 8.75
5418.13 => 12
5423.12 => 8.84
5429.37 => 9.39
